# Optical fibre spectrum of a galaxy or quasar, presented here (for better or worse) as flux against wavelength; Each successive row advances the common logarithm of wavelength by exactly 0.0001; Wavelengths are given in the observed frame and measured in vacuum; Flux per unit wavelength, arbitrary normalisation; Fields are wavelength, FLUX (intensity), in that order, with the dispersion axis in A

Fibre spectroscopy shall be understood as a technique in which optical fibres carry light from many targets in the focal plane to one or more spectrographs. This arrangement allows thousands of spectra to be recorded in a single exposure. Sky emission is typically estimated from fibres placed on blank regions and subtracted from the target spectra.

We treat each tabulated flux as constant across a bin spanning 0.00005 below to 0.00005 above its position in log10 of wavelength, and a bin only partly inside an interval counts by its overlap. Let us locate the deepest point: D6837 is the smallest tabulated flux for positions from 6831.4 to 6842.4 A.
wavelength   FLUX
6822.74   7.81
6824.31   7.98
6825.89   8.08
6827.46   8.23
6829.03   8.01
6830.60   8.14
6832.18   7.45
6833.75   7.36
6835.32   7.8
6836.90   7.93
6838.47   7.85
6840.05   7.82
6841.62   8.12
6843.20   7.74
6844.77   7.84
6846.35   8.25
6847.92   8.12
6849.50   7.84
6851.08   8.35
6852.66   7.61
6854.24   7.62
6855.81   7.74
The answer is 7.36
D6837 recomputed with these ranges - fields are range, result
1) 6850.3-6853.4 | 7.61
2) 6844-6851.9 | 7.84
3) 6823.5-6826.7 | 7.98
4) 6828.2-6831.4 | 8.01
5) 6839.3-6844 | 7.74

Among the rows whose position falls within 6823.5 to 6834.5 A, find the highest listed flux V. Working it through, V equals 8.23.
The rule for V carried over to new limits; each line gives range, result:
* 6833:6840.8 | 7.93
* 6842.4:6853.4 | 8.35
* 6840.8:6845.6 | 8.12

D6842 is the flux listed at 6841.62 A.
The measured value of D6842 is 8.12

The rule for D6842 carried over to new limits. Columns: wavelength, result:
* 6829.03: 8.01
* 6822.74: 7.81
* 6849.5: 7.84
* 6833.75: 7.36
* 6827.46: 8.23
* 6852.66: 7.61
